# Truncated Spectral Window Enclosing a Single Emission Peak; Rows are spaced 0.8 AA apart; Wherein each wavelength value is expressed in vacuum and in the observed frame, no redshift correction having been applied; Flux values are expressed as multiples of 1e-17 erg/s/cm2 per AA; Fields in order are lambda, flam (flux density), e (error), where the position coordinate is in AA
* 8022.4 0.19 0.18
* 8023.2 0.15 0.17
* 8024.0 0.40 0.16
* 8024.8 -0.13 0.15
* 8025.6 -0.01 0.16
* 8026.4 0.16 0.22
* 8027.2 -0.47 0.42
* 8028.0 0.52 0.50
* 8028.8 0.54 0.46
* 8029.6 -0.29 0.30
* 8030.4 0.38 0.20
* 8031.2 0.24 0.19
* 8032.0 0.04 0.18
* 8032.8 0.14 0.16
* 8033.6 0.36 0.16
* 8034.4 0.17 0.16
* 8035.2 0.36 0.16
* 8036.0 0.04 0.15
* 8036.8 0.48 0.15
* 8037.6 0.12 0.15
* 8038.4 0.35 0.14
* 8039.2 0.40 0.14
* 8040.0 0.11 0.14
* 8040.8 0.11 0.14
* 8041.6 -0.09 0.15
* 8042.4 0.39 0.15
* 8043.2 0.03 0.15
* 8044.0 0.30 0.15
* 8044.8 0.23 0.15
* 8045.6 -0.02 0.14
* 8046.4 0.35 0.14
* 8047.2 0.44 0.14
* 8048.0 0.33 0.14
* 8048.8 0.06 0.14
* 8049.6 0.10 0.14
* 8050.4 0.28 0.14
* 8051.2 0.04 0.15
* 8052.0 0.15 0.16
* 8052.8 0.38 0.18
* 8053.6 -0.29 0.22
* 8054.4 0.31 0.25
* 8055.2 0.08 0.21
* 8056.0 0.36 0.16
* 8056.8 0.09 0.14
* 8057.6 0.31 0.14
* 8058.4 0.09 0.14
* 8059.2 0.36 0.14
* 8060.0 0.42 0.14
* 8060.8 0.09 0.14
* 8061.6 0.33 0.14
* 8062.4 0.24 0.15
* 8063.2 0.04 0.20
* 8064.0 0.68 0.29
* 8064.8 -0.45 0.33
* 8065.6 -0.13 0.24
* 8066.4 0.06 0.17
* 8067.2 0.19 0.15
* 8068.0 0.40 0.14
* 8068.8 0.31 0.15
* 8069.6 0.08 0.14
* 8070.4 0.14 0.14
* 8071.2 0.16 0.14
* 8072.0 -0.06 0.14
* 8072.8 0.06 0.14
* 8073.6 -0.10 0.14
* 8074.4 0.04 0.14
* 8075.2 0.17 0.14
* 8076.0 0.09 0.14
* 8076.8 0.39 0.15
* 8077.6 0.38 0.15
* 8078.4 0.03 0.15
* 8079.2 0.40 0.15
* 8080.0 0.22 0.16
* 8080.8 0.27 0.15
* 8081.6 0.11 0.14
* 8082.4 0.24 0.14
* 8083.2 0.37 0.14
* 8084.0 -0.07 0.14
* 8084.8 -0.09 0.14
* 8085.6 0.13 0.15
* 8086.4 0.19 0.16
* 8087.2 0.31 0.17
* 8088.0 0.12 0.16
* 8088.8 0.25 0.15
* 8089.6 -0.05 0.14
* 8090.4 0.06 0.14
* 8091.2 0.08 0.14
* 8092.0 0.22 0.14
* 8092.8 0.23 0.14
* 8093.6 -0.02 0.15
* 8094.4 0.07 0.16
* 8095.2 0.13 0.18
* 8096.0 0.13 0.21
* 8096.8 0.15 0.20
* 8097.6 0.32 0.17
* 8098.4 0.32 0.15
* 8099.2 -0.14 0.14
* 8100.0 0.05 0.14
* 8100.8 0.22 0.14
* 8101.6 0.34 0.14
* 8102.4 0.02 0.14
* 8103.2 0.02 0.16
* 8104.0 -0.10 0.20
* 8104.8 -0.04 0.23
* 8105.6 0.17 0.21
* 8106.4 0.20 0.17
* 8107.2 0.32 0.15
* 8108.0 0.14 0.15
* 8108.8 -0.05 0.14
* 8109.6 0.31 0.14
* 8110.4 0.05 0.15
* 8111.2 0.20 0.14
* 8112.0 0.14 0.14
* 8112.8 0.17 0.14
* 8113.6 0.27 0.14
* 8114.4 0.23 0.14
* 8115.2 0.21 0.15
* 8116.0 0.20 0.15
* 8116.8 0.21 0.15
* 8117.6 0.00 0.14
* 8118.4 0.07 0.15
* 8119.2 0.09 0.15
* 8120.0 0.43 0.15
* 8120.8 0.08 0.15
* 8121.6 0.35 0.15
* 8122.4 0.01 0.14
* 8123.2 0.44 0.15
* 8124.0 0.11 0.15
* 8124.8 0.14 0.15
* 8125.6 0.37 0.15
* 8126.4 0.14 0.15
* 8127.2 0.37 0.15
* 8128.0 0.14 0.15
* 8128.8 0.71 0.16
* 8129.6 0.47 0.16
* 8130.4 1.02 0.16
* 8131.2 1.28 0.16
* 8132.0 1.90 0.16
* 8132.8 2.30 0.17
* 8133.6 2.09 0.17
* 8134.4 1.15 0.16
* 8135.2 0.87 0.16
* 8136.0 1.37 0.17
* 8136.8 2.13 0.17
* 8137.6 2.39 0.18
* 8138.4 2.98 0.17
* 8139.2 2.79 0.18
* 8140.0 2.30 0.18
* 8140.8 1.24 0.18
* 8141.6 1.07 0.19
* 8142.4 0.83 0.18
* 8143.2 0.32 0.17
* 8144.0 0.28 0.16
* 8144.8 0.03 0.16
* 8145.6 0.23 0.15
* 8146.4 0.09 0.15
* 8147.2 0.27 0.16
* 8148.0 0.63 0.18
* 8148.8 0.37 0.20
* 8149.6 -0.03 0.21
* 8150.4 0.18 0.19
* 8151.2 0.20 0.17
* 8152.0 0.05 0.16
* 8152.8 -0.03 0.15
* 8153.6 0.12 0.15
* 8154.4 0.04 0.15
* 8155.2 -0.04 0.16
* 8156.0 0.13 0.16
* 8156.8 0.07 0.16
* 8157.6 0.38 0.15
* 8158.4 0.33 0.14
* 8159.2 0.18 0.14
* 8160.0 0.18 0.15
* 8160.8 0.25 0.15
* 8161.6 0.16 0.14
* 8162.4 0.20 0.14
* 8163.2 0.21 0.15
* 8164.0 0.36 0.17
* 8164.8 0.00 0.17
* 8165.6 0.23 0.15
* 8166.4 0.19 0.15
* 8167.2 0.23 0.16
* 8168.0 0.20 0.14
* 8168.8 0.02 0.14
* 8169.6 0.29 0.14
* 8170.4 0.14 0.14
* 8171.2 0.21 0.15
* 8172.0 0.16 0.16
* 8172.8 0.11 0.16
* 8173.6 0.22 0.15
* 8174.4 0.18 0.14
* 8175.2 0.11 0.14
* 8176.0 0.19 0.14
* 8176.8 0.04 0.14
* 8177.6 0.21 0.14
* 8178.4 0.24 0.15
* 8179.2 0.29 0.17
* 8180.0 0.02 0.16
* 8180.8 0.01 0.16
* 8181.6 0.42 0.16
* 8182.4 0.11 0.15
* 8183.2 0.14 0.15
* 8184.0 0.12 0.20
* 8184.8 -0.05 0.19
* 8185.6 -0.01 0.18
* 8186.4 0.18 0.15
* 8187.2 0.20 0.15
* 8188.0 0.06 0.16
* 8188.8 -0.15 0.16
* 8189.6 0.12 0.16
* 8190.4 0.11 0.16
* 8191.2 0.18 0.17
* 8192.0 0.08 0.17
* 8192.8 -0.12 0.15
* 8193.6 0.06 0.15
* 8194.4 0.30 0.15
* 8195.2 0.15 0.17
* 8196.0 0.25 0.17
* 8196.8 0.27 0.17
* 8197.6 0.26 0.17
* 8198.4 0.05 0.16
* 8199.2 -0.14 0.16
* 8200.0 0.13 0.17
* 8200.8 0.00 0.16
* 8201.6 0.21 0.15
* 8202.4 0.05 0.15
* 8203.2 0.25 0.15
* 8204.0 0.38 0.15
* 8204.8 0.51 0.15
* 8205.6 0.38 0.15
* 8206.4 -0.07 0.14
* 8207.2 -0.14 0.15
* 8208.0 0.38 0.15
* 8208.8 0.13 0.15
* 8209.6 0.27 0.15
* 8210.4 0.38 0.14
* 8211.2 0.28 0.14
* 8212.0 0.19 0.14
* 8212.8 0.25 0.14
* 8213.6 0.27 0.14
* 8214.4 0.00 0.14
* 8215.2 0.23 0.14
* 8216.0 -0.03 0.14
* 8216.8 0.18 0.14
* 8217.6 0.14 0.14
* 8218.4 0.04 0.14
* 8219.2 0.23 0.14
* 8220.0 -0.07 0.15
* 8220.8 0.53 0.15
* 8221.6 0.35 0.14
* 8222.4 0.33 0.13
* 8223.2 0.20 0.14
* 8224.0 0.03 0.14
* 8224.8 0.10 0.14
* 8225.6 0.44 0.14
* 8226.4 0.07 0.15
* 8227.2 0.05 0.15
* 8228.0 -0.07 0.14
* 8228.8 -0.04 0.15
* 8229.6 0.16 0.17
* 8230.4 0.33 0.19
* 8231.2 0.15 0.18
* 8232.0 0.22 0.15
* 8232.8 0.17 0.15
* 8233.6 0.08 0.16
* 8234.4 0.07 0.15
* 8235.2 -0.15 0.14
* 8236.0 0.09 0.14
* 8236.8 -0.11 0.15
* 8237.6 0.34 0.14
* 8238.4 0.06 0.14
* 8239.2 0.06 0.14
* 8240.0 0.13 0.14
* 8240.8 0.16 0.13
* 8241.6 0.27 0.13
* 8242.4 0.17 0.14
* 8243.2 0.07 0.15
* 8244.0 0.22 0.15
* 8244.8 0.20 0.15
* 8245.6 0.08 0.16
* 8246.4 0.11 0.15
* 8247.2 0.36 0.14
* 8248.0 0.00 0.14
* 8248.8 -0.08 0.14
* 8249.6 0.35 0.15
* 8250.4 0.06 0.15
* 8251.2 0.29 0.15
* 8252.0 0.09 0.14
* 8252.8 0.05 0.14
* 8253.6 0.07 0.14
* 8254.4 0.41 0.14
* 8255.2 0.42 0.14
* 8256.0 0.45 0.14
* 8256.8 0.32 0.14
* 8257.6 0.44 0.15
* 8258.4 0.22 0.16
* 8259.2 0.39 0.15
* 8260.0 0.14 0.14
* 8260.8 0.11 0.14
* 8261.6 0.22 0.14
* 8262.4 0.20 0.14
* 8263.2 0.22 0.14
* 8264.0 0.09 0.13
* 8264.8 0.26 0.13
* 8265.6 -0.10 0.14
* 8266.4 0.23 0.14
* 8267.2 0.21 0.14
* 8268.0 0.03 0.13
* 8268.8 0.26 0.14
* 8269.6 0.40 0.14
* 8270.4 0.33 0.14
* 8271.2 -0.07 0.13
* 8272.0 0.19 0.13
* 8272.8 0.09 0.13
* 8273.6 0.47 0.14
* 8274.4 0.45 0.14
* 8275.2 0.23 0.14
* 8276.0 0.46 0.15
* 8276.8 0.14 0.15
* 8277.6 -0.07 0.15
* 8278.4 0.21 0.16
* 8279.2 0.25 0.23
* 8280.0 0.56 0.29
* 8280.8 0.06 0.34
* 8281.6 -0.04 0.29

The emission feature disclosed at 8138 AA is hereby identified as [O II] 3727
